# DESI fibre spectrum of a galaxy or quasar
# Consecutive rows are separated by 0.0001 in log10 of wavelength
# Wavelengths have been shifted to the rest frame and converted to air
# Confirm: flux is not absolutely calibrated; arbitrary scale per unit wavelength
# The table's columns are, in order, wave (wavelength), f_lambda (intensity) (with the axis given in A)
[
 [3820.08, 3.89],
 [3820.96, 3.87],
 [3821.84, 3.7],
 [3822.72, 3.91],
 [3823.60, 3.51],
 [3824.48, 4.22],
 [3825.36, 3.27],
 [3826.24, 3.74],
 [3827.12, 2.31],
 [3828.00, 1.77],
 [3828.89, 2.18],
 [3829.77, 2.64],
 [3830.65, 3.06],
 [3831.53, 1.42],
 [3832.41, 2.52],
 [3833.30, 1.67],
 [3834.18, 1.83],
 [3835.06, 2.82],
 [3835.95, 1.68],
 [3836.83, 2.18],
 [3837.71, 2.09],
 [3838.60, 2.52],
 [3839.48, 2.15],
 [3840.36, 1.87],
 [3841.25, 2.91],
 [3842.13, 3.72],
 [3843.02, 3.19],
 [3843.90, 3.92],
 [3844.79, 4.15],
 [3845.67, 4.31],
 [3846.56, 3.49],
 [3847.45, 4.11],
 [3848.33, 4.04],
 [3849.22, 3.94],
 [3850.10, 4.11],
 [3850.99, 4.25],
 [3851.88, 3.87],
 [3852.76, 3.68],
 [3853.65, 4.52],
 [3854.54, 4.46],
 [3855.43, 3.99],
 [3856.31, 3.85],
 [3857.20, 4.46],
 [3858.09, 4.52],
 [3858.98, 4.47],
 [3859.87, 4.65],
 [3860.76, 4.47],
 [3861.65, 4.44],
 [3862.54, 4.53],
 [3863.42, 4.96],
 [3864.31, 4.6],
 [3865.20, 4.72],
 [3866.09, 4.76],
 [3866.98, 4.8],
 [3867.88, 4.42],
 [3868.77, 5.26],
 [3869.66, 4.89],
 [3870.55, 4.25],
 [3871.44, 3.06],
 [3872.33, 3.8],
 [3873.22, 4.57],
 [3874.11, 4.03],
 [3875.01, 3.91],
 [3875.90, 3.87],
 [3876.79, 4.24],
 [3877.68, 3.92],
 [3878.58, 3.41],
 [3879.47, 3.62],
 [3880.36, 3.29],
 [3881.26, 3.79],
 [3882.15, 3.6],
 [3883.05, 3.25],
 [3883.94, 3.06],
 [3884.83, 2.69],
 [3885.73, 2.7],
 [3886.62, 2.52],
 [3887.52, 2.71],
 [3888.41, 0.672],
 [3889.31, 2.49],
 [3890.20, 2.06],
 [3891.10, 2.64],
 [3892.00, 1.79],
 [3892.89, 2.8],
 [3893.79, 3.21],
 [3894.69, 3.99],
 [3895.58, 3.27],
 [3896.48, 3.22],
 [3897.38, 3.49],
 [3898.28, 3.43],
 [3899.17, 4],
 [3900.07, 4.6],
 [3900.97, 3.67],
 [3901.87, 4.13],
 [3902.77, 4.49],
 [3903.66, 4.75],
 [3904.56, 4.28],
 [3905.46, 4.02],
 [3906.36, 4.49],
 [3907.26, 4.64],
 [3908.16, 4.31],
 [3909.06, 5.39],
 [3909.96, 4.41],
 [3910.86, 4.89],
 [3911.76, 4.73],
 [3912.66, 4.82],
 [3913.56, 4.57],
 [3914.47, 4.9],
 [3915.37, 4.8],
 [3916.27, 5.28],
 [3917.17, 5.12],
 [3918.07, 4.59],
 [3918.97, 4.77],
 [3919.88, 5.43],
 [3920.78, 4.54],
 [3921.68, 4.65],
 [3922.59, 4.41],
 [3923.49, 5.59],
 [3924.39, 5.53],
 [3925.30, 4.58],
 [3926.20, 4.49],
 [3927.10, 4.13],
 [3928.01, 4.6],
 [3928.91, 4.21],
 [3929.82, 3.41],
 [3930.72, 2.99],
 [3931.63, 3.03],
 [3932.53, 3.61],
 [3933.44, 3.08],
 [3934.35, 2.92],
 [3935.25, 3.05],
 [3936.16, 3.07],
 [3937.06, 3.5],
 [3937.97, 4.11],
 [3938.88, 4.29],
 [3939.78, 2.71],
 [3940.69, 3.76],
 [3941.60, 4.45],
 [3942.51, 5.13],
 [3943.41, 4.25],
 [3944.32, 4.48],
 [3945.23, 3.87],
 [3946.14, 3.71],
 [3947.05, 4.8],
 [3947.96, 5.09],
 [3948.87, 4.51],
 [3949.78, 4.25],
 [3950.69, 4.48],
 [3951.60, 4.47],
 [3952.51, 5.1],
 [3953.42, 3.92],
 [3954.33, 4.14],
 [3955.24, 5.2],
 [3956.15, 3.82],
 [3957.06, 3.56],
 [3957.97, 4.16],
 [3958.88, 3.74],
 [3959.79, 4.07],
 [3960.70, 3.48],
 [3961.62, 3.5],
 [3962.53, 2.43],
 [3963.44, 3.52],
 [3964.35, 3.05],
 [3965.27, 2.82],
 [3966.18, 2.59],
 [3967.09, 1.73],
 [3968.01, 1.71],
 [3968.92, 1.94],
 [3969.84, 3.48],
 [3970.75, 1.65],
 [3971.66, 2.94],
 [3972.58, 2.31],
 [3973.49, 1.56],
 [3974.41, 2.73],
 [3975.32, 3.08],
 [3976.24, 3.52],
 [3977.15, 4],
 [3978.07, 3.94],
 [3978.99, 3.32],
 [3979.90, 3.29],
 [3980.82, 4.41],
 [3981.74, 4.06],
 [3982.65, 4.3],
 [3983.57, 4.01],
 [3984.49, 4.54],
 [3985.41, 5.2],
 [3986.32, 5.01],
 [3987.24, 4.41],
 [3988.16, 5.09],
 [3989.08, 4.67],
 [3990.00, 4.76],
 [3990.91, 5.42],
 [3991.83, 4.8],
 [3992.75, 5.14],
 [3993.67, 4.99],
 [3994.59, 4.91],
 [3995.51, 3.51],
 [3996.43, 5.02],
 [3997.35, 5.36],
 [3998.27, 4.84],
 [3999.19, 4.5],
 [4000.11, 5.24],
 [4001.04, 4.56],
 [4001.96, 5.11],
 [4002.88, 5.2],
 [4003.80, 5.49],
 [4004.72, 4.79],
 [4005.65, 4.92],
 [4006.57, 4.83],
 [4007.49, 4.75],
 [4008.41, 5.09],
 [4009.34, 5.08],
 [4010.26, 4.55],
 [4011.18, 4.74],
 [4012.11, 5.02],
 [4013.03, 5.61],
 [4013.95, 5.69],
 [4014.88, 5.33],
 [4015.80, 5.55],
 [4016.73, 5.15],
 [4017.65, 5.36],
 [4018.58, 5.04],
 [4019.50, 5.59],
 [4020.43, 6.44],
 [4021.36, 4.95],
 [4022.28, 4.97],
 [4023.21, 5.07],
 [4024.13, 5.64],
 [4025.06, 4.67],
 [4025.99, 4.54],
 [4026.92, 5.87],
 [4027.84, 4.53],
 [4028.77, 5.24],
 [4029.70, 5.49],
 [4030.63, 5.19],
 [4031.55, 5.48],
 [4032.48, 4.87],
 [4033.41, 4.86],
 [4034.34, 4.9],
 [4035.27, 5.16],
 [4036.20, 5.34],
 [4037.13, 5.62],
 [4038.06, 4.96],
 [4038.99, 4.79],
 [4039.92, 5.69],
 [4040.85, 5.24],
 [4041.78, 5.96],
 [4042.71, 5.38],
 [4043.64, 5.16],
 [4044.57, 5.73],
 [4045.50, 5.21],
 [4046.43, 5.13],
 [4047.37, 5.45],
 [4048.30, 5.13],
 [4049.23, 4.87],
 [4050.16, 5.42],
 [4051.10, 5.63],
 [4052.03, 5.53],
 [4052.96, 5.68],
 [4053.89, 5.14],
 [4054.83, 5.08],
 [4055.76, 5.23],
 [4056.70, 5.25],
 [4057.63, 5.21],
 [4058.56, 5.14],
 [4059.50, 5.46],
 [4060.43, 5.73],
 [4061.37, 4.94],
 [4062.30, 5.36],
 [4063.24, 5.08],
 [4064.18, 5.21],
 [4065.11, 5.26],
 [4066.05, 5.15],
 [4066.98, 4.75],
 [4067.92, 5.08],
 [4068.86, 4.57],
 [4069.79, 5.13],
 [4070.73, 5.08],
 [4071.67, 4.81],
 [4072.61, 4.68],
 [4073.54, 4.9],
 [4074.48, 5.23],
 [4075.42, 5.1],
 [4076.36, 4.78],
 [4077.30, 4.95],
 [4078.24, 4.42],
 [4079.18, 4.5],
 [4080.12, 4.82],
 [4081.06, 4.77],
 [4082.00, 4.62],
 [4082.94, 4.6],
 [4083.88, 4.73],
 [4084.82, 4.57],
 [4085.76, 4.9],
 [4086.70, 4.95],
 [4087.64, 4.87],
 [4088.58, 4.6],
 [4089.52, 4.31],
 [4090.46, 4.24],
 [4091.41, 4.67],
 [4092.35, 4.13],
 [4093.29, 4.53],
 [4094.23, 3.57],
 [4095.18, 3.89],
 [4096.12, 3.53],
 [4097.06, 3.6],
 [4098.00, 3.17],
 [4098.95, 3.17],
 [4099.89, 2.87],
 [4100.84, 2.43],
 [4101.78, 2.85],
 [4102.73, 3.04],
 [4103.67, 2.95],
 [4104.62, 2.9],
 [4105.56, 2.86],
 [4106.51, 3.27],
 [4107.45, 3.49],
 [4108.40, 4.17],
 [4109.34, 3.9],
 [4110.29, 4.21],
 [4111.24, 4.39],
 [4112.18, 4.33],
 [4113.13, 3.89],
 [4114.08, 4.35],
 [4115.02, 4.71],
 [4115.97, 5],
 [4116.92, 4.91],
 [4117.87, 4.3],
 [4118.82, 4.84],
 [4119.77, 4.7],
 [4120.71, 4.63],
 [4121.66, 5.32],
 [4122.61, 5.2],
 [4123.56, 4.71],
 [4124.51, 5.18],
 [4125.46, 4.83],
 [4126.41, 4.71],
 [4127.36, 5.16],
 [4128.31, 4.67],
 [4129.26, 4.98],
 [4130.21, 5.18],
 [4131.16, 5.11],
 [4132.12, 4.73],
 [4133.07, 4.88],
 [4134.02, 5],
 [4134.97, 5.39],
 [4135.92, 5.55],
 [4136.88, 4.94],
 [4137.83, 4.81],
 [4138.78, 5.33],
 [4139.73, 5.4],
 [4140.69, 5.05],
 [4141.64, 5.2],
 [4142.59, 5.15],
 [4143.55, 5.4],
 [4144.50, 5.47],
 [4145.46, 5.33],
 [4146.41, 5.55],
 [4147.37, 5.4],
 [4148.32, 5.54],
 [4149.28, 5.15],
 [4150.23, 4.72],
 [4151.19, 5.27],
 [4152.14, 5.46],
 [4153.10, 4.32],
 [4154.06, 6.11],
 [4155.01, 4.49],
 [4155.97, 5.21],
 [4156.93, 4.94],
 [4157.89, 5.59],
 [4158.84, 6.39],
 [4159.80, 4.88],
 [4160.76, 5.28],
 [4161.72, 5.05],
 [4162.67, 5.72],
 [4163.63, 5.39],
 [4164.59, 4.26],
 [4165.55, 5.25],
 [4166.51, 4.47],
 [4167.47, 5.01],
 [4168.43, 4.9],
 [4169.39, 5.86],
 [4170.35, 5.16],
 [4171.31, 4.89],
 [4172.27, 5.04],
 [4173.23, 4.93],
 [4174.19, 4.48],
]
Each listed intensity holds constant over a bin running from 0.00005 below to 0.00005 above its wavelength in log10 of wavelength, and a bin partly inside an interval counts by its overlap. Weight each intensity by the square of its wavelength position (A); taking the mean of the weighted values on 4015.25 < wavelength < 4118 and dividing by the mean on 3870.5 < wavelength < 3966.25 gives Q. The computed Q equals 1.31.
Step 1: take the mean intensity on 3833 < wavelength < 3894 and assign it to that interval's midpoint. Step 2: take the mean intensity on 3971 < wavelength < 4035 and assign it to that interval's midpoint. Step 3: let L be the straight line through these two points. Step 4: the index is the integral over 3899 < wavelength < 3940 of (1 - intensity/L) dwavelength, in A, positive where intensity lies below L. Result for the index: -3.0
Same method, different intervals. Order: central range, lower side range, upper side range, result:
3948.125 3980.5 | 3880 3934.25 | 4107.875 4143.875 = 5.89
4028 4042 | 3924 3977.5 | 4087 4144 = -4.21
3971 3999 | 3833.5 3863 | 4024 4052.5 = 3.72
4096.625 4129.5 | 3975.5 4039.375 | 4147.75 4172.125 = 6.39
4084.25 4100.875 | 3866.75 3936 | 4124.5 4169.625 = 2.84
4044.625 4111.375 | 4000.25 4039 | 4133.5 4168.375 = 7.99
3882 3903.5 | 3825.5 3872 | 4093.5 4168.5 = 3.63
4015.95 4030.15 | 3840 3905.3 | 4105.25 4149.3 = -2.75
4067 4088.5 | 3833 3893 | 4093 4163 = -1.90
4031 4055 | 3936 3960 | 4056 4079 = -2.05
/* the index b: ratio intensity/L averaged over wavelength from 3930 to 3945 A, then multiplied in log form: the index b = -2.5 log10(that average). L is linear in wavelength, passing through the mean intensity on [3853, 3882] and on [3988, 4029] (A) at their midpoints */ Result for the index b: 0.26 mag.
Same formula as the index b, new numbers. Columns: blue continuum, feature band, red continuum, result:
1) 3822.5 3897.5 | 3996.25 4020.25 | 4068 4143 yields -0.25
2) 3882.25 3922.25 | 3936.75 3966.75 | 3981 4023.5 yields 0.12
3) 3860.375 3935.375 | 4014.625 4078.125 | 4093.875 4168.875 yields -0.18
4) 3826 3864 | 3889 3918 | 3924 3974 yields -0.14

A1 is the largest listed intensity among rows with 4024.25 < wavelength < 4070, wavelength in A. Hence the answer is 5.96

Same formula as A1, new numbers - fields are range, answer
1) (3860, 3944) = 5.59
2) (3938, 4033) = 6.44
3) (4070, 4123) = 5.32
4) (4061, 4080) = 5.36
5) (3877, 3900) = 4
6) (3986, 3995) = 5.42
